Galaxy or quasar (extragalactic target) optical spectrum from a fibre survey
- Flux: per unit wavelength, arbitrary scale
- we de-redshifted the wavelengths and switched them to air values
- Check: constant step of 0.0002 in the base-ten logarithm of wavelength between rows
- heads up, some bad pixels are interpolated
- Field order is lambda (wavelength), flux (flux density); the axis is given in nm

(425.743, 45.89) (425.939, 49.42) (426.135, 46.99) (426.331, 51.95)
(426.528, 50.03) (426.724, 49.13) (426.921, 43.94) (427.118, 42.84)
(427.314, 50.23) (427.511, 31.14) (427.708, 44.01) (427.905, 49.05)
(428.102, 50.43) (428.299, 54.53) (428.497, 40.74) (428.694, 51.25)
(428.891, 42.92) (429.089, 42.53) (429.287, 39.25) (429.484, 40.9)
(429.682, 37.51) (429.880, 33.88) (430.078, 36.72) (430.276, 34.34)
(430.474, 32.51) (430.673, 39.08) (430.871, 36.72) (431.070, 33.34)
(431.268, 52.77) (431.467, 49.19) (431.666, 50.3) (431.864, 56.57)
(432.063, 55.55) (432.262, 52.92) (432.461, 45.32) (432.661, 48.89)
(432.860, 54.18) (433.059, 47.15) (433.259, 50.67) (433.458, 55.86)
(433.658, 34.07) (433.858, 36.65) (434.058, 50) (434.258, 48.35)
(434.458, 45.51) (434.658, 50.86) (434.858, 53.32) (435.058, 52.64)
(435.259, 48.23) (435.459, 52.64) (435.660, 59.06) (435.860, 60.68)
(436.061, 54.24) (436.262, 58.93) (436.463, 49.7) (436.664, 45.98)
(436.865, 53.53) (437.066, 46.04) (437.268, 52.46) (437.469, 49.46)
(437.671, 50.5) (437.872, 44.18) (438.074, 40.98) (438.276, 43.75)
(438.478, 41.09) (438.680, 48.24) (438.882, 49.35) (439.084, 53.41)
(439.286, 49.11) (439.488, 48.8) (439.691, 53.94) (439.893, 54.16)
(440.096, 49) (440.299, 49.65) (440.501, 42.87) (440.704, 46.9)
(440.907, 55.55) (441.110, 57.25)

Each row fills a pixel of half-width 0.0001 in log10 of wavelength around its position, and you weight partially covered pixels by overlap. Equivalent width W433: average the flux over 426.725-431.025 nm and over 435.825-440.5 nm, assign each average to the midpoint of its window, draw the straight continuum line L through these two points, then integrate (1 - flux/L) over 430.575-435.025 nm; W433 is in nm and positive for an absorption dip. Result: -0.262 nm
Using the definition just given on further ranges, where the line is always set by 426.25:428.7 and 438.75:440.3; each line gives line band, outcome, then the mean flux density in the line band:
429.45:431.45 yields 0.401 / 38.1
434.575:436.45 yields -0.181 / 54.3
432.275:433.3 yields -0.019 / 49.4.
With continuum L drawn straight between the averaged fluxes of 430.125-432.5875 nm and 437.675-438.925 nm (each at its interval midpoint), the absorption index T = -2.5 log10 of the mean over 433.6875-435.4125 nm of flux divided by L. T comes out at -0.07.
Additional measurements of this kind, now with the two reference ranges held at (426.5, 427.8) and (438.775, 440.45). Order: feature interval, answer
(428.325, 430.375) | 0.121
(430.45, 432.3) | 0.005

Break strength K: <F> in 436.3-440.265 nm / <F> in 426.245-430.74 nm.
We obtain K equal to 1.14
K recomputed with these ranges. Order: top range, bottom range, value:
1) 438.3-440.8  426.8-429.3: 1.08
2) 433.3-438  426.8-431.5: 1.19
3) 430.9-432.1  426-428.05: 1.05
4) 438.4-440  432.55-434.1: 1.06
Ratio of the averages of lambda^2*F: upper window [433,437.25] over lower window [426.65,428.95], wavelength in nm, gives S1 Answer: 1.1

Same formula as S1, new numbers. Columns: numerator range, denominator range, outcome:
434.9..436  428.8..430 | 1.42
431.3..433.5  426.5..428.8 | 1.13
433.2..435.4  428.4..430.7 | 1.25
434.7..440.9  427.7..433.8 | 1.15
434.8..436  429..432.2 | 1.32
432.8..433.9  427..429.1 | 1.05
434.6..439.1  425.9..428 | 1.14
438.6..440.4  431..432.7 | 1.06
